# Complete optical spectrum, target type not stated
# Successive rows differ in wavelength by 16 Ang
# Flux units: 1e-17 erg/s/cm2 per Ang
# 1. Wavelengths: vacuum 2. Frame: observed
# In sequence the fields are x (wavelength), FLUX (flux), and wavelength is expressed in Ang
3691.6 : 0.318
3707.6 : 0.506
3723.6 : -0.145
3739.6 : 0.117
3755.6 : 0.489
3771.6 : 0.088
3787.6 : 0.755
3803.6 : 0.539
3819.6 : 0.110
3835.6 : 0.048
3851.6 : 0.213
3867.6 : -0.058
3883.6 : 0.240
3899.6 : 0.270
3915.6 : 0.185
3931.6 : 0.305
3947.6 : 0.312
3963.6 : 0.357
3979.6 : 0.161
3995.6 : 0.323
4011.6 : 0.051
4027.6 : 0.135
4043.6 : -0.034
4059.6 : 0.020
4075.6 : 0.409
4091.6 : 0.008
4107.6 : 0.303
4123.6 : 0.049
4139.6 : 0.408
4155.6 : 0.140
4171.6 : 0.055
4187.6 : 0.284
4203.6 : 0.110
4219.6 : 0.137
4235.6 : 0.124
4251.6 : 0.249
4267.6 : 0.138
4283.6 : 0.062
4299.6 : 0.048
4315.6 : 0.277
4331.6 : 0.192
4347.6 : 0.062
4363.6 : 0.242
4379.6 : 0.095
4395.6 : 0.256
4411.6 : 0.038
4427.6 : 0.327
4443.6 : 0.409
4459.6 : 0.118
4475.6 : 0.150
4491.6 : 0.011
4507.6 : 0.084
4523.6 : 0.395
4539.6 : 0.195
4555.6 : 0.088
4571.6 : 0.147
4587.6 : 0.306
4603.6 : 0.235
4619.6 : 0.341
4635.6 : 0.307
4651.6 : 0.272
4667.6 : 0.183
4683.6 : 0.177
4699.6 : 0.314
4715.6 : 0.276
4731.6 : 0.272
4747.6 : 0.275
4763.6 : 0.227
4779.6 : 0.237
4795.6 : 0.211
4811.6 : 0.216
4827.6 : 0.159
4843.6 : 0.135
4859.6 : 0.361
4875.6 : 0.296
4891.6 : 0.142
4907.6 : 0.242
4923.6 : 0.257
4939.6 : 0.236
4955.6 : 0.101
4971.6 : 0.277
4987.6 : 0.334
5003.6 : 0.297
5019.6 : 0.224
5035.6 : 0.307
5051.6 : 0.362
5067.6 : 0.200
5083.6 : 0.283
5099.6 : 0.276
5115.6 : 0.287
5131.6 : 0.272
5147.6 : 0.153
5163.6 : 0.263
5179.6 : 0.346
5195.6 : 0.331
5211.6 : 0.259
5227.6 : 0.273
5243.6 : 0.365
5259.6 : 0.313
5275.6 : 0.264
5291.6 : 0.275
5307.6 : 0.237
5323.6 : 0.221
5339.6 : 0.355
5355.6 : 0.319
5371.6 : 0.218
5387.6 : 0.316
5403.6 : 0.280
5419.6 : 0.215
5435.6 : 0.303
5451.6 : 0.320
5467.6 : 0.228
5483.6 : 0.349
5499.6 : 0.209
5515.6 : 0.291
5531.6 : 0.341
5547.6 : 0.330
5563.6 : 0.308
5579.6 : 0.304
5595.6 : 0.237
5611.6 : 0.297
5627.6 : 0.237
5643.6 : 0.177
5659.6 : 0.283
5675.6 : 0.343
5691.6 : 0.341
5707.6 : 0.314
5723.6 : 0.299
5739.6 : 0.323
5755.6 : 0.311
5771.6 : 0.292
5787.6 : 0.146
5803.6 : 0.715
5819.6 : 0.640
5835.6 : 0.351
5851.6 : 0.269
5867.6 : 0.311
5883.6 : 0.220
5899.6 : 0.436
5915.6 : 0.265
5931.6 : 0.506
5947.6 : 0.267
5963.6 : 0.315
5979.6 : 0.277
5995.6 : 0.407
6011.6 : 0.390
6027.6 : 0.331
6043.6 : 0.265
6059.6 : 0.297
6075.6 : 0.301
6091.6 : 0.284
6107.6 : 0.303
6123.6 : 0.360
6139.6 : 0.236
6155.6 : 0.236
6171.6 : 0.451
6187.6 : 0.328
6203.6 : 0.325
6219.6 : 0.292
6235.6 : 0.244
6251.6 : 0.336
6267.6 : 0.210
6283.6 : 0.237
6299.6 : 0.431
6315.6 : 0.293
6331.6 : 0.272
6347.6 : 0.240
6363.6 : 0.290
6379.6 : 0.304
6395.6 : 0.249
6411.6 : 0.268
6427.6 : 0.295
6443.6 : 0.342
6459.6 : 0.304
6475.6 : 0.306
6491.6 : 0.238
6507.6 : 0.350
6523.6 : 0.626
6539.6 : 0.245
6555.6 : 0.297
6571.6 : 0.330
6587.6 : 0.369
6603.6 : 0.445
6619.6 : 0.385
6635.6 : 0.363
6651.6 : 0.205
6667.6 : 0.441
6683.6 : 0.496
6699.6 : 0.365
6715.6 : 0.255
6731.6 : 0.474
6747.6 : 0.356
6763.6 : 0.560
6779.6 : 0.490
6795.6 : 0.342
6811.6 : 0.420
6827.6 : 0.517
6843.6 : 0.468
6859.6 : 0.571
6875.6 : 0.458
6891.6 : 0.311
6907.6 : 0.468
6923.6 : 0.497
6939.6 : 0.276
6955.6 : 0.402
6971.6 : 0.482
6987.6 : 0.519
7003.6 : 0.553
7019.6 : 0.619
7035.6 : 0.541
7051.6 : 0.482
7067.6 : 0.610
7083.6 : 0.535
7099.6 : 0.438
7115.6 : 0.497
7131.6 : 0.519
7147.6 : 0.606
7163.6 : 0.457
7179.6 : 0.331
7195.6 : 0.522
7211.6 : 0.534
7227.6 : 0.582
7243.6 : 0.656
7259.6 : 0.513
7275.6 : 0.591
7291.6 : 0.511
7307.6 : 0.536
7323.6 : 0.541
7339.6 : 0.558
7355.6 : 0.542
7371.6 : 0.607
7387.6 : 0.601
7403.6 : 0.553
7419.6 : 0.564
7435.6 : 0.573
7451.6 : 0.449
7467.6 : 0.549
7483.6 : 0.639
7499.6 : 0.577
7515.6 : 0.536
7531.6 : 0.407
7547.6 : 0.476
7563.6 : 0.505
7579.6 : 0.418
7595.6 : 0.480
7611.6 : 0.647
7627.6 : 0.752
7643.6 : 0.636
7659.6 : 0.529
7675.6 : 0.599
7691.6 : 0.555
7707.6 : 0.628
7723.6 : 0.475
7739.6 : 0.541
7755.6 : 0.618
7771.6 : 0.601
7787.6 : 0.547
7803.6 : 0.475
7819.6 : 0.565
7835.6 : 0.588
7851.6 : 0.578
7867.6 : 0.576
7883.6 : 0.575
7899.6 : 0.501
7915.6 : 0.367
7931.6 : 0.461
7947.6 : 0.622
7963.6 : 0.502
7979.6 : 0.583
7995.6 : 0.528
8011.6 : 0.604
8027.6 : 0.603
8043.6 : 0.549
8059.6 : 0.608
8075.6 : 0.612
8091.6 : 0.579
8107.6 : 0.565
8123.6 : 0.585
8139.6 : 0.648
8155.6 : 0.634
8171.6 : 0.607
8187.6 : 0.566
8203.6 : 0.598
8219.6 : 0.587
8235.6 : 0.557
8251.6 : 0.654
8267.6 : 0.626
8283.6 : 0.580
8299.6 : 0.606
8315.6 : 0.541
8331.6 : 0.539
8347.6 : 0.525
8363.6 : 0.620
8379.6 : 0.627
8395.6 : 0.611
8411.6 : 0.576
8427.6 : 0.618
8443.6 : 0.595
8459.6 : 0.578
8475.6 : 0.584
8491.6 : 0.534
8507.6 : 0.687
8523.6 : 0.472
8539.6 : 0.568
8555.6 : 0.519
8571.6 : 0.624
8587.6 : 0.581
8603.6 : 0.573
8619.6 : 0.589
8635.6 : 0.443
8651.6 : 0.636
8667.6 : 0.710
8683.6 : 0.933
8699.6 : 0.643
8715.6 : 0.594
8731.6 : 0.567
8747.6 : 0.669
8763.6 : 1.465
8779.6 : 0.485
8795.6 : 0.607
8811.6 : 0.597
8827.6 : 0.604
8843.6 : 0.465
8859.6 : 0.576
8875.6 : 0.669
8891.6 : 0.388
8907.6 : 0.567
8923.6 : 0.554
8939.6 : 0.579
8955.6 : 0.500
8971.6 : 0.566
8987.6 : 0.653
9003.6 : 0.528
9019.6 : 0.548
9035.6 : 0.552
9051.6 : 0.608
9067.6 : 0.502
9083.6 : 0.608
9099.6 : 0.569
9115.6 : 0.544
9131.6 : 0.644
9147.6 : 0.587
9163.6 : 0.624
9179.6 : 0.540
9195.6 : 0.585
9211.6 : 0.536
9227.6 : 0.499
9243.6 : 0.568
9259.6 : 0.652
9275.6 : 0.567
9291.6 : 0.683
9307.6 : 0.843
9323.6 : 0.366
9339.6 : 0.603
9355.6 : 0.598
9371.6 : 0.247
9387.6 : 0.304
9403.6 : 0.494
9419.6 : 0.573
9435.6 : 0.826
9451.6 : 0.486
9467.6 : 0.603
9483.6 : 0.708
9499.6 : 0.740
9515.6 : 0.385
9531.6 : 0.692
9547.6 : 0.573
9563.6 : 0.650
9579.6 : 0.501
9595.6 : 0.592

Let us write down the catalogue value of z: 0.75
